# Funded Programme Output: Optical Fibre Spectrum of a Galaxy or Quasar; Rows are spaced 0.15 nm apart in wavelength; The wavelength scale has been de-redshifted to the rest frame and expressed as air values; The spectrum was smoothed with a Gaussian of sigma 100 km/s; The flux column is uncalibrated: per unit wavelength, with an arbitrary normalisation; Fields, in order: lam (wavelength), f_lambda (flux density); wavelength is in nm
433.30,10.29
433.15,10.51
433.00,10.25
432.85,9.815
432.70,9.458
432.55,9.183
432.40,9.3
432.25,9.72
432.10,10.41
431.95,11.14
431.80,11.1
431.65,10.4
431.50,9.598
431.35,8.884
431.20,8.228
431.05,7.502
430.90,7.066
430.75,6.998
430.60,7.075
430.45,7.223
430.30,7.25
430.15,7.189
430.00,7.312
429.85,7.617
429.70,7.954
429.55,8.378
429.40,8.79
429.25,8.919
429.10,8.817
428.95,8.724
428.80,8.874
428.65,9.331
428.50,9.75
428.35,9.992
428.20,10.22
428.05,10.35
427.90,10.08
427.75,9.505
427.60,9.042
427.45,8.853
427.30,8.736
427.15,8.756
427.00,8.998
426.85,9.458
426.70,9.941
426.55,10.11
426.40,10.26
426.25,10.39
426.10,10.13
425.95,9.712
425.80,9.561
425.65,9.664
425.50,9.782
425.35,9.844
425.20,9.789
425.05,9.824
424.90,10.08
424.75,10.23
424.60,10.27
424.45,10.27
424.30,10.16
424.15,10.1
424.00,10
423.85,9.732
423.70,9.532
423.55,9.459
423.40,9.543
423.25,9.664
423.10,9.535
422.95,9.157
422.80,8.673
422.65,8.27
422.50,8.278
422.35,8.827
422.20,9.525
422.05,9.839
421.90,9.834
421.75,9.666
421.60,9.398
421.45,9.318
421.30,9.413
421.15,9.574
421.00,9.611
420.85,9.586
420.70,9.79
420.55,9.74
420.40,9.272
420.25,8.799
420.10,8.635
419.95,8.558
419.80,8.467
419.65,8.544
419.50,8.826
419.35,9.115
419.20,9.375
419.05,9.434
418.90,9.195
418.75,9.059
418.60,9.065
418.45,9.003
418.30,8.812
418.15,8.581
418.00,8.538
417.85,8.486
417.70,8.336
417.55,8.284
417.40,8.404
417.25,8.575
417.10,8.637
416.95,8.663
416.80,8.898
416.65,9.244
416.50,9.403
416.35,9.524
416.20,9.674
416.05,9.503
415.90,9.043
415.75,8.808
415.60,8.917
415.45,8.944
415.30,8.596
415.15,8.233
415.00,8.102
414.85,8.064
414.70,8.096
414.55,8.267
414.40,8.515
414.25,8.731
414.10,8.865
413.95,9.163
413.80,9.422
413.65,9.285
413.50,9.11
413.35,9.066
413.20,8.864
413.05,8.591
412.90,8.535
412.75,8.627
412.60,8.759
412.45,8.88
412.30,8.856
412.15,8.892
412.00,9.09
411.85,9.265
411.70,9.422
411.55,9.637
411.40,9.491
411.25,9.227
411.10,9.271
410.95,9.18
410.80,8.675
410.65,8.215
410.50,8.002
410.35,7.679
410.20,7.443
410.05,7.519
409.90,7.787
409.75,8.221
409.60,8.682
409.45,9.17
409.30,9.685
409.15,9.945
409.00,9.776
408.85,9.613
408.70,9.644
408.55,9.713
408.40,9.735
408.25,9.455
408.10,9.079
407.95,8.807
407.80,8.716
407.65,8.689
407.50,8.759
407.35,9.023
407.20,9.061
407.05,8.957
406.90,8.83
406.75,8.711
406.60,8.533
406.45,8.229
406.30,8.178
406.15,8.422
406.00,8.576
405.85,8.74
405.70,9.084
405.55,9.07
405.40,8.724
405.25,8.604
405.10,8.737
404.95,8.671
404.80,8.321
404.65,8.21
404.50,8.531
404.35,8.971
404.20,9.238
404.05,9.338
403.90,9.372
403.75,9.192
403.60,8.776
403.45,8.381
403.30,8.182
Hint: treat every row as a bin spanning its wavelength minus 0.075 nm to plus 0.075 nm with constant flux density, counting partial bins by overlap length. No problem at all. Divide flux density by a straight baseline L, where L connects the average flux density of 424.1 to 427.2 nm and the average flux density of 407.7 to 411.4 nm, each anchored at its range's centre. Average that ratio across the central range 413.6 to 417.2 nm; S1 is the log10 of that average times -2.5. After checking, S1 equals 0.05 mag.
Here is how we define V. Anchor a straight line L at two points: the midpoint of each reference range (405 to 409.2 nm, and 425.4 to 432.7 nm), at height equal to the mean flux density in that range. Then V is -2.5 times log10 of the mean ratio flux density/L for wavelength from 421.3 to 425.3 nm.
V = -0.06 mag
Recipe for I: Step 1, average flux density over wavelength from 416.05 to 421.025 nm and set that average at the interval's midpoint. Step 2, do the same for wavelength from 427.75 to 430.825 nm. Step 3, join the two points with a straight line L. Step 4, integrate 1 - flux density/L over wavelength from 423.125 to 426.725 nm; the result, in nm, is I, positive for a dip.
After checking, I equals -0.49 nm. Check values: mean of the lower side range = 8.98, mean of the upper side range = 8.57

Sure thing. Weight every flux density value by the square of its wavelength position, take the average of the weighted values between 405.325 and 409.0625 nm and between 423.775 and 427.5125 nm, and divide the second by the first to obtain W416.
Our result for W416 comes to 1.2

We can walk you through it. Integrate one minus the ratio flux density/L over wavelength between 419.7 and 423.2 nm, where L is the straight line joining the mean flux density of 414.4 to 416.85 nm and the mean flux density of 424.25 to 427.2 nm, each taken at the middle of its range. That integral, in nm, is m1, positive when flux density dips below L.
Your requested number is 0.08 nm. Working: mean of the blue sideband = 8.82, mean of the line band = 9.21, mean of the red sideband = 9.87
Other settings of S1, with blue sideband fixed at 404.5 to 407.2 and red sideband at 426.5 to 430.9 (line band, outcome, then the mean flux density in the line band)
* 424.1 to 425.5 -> -0.155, 10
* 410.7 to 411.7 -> -0.070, 9.23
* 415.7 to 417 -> -0.065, 9.21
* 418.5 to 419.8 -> -0.043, 9.04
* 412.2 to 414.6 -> -0.023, 8.85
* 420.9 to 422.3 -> -0.103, 9.56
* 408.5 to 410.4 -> -0.024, 8.84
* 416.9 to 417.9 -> 0.026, 8.48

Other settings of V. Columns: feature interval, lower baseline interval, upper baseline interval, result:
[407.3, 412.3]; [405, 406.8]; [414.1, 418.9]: -0.03 mag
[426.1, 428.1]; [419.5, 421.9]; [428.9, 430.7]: -0.16 mag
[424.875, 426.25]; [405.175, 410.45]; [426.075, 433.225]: -0.09 mag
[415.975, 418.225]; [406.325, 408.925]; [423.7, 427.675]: 0.07 mag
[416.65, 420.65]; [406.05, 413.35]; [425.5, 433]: 0.02 mag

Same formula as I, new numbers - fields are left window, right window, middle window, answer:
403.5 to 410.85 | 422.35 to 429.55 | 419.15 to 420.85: 0.05 nm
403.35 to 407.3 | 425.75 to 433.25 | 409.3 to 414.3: 0.04 nm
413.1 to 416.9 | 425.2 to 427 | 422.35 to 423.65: 0.07 nm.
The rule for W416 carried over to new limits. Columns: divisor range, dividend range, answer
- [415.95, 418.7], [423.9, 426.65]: 1.17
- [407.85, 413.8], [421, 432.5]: 1.12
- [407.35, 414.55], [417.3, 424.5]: 1.08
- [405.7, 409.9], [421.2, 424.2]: 1.12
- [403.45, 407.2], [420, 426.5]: 1.20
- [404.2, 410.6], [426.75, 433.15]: 1.14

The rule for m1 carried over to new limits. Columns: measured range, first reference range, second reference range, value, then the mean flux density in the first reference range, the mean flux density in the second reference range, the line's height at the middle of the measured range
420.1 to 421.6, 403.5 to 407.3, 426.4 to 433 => -0.083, 8.76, 9.01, 8.92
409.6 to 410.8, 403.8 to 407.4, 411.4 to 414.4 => 0.130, 8.76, 9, 8.91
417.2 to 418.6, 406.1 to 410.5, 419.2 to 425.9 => 0.100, 8.82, 9.45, 9.24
